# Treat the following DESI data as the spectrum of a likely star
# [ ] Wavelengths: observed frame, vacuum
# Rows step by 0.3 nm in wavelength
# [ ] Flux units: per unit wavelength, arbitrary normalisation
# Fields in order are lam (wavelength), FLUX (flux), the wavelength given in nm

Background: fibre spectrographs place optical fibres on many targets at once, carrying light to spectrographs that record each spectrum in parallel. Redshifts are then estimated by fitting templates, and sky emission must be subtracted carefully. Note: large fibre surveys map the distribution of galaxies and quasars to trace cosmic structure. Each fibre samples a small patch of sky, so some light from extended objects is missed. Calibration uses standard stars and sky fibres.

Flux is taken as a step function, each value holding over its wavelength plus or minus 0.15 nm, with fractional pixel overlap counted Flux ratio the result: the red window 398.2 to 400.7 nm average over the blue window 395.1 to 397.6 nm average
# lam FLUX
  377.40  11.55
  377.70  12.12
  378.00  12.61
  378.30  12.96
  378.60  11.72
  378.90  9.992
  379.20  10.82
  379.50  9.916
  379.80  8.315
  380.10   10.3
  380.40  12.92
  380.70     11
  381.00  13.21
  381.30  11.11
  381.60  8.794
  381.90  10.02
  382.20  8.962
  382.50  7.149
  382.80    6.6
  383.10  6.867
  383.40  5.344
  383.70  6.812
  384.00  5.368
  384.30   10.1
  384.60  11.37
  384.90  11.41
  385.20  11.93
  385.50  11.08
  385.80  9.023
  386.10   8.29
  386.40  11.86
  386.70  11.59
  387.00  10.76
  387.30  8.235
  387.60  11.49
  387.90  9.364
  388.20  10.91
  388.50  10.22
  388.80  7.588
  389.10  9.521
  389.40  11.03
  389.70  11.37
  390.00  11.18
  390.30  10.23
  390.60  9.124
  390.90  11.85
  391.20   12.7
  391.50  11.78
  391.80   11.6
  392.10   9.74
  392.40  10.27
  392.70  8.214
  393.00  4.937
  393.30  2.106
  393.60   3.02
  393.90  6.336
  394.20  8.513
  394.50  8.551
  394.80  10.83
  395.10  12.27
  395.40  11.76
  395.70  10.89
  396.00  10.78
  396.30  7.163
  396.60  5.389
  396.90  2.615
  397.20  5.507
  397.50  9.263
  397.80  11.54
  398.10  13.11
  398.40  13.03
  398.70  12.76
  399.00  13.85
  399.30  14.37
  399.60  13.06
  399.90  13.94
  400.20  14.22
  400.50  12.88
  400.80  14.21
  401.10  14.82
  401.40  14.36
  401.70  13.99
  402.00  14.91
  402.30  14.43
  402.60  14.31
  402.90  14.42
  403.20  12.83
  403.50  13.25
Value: 1.66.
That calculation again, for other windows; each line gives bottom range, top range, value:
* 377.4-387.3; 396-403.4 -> 1.21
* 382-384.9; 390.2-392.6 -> 1.38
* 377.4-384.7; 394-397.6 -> 0.88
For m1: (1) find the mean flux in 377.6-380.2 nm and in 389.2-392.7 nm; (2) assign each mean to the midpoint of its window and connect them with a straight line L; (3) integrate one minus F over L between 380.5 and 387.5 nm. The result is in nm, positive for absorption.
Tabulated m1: 0.93 nm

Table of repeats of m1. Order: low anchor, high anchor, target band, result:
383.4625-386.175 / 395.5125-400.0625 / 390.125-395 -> 0.61 nm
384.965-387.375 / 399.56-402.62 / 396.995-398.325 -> 0.36 nm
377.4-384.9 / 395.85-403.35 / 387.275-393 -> 0.35 nm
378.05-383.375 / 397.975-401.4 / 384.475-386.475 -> 0.04 nm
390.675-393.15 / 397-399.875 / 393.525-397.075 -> 0.87 nm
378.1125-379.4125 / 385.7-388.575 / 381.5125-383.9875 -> 0.78 nm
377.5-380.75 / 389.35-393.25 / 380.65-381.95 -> 0.01 nm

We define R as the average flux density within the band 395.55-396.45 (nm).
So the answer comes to 9.61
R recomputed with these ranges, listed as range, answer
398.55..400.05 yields 13.6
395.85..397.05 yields 6.49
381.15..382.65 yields 9.21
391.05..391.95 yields 12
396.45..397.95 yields 6.86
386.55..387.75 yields 10.5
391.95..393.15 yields 8.29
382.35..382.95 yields 6.87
